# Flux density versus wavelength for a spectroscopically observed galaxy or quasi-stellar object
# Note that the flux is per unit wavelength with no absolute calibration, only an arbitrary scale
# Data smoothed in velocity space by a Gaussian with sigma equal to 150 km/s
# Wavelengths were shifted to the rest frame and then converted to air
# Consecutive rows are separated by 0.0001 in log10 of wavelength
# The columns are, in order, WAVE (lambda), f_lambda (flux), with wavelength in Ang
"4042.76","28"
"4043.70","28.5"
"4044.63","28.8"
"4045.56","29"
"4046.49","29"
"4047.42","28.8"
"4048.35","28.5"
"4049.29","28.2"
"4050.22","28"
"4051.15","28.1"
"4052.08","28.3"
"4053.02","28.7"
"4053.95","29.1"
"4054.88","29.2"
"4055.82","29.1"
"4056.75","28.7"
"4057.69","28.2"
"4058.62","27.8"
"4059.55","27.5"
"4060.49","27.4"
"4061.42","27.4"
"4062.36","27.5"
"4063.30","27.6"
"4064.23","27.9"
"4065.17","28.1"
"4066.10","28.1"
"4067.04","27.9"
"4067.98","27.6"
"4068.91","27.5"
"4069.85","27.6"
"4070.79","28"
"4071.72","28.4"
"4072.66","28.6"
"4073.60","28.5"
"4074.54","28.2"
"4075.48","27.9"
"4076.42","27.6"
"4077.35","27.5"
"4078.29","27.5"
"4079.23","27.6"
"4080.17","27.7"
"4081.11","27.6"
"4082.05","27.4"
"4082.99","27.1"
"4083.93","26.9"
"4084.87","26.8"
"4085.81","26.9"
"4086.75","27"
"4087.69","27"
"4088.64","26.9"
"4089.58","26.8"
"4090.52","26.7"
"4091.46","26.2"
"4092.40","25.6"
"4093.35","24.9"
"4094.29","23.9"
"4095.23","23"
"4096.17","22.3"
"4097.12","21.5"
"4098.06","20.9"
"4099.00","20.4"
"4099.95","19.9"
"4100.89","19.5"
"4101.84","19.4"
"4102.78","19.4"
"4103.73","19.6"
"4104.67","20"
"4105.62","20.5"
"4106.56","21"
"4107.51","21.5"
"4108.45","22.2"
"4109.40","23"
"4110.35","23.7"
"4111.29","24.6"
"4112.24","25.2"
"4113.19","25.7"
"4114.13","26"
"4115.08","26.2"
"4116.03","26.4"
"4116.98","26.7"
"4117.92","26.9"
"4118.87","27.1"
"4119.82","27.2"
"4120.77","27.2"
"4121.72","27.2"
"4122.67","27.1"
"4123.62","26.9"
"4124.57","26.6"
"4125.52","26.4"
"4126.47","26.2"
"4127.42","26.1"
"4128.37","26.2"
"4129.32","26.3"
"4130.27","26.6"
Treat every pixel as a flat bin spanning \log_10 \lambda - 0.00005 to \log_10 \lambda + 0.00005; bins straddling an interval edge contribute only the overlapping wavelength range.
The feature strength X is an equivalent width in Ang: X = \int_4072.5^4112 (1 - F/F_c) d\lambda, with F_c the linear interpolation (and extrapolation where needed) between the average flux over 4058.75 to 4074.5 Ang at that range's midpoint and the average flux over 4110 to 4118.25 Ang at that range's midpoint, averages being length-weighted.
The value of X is 3.31 Ang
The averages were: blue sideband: 27.9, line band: 24.5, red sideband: 25.7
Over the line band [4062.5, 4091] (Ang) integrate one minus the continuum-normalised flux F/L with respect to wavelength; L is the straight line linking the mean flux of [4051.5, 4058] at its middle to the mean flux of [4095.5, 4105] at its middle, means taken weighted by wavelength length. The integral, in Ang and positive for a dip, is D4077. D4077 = -3.42 Ang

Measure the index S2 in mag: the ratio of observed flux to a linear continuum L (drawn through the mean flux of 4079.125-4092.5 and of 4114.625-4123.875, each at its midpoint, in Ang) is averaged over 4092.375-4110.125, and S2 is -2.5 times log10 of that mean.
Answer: 0.249 mag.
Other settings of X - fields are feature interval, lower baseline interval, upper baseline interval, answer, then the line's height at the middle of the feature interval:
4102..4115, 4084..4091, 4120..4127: 2.1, 26.8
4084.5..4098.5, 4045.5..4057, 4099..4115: -0.7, 23.9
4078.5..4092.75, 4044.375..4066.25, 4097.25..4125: -0.6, 25.8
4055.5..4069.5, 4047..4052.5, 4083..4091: 0.0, 27.8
